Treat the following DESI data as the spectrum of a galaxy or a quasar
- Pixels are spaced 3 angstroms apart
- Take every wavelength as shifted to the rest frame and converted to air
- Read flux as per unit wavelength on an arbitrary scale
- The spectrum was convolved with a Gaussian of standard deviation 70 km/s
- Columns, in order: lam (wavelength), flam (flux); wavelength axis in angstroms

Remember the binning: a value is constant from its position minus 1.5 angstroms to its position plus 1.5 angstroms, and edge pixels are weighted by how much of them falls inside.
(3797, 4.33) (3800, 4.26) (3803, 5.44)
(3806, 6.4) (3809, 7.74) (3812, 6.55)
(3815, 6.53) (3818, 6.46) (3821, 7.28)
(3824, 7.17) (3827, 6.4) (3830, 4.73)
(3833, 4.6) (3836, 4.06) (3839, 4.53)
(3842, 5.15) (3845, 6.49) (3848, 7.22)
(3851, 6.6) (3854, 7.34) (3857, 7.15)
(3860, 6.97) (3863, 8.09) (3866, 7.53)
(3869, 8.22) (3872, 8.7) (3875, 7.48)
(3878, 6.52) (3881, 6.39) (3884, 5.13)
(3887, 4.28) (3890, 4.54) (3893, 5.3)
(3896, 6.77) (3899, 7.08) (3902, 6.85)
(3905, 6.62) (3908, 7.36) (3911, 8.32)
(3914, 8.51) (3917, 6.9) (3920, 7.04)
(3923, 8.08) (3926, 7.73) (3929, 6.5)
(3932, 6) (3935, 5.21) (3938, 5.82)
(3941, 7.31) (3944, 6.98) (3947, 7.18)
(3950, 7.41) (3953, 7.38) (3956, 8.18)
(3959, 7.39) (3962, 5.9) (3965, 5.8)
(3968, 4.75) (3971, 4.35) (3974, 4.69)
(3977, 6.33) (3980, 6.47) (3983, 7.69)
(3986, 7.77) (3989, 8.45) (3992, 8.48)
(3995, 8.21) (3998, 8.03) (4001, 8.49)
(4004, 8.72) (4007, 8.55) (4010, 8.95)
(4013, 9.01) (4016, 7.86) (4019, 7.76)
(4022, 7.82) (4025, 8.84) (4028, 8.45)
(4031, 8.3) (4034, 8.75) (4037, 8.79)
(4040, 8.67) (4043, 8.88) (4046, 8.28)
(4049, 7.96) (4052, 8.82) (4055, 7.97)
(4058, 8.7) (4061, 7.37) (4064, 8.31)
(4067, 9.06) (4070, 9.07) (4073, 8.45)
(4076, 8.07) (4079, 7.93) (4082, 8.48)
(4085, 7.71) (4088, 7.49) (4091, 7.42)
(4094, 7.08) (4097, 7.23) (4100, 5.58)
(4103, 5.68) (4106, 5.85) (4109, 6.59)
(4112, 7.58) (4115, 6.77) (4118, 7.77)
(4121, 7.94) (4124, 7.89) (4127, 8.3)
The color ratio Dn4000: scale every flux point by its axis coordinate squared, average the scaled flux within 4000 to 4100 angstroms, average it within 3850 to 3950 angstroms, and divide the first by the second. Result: 1.29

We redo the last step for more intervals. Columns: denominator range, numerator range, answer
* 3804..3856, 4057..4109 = 1.39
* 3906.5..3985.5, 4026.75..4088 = 1.31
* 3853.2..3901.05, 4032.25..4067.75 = 1.37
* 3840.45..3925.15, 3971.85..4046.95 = 1.25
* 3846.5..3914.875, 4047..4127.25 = 1.23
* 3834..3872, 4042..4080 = 1.39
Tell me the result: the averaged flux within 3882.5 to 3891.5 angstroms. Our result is 4.65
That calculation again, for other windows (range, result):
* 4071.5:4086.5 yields 8.13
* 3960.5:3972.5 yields 5.2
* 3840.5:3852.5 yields 6.36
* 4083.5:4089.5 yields 7.6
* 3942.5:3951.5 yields 7.19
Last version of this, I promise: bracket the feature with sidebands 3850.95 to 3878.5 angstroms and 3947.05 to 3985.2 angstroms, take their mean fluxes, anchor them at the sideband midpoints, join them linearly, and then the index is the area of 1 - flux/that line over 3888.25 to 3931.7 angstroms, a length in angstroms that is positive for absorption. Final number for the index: 0.6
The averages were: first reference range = 7.54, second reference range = 6.42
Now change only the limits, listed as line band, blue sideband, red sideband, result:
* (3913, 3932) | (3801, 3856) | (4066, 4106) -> -1.9 angstroms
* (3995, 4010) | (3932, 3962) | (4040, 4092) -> -1.9 angstroms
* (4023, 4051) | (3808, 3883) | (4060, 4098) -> -2.9 angstroms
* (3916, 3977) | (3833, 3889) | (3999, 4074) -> 7.4 angstroms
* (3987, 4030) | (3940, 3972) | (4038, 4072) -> -4.5 angstroms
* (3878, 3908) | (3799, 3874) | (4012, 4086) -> 4.3 angstroms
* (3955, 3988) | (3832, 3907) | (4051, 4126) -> 3.2 angstroms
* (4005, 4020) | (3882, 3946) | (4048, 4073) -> -1.2 angstroms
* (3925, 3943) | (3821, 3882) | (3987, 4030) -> 2.7 angstroms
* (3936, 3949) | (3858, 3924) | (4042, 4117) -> 0.6 angstroms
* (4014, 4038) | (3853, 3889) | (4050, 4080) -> -0.7 angstroms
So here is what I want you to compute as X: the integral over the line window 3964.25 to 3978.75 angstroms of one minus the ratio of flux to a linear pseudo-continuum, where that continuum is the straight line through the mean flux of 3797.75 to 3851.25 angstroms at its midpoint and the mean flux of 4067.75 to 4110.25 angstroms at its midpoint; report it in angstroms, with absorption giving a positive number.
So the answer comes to 3.4 angstroms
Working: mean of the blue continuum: 5.94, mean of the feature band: 5.17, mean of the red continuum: 7.37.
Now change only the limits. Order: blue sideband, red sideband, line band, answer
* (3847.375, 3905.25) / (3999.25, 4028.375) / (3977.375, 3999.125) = 0.91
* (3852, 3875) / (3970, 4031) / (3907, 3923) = 0.08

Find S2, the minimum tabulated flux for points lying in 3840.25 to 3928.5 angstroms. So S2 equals 4.28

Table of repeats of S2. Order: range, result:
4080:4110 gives 5.58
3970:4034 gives 4.35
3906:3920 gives 6.9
